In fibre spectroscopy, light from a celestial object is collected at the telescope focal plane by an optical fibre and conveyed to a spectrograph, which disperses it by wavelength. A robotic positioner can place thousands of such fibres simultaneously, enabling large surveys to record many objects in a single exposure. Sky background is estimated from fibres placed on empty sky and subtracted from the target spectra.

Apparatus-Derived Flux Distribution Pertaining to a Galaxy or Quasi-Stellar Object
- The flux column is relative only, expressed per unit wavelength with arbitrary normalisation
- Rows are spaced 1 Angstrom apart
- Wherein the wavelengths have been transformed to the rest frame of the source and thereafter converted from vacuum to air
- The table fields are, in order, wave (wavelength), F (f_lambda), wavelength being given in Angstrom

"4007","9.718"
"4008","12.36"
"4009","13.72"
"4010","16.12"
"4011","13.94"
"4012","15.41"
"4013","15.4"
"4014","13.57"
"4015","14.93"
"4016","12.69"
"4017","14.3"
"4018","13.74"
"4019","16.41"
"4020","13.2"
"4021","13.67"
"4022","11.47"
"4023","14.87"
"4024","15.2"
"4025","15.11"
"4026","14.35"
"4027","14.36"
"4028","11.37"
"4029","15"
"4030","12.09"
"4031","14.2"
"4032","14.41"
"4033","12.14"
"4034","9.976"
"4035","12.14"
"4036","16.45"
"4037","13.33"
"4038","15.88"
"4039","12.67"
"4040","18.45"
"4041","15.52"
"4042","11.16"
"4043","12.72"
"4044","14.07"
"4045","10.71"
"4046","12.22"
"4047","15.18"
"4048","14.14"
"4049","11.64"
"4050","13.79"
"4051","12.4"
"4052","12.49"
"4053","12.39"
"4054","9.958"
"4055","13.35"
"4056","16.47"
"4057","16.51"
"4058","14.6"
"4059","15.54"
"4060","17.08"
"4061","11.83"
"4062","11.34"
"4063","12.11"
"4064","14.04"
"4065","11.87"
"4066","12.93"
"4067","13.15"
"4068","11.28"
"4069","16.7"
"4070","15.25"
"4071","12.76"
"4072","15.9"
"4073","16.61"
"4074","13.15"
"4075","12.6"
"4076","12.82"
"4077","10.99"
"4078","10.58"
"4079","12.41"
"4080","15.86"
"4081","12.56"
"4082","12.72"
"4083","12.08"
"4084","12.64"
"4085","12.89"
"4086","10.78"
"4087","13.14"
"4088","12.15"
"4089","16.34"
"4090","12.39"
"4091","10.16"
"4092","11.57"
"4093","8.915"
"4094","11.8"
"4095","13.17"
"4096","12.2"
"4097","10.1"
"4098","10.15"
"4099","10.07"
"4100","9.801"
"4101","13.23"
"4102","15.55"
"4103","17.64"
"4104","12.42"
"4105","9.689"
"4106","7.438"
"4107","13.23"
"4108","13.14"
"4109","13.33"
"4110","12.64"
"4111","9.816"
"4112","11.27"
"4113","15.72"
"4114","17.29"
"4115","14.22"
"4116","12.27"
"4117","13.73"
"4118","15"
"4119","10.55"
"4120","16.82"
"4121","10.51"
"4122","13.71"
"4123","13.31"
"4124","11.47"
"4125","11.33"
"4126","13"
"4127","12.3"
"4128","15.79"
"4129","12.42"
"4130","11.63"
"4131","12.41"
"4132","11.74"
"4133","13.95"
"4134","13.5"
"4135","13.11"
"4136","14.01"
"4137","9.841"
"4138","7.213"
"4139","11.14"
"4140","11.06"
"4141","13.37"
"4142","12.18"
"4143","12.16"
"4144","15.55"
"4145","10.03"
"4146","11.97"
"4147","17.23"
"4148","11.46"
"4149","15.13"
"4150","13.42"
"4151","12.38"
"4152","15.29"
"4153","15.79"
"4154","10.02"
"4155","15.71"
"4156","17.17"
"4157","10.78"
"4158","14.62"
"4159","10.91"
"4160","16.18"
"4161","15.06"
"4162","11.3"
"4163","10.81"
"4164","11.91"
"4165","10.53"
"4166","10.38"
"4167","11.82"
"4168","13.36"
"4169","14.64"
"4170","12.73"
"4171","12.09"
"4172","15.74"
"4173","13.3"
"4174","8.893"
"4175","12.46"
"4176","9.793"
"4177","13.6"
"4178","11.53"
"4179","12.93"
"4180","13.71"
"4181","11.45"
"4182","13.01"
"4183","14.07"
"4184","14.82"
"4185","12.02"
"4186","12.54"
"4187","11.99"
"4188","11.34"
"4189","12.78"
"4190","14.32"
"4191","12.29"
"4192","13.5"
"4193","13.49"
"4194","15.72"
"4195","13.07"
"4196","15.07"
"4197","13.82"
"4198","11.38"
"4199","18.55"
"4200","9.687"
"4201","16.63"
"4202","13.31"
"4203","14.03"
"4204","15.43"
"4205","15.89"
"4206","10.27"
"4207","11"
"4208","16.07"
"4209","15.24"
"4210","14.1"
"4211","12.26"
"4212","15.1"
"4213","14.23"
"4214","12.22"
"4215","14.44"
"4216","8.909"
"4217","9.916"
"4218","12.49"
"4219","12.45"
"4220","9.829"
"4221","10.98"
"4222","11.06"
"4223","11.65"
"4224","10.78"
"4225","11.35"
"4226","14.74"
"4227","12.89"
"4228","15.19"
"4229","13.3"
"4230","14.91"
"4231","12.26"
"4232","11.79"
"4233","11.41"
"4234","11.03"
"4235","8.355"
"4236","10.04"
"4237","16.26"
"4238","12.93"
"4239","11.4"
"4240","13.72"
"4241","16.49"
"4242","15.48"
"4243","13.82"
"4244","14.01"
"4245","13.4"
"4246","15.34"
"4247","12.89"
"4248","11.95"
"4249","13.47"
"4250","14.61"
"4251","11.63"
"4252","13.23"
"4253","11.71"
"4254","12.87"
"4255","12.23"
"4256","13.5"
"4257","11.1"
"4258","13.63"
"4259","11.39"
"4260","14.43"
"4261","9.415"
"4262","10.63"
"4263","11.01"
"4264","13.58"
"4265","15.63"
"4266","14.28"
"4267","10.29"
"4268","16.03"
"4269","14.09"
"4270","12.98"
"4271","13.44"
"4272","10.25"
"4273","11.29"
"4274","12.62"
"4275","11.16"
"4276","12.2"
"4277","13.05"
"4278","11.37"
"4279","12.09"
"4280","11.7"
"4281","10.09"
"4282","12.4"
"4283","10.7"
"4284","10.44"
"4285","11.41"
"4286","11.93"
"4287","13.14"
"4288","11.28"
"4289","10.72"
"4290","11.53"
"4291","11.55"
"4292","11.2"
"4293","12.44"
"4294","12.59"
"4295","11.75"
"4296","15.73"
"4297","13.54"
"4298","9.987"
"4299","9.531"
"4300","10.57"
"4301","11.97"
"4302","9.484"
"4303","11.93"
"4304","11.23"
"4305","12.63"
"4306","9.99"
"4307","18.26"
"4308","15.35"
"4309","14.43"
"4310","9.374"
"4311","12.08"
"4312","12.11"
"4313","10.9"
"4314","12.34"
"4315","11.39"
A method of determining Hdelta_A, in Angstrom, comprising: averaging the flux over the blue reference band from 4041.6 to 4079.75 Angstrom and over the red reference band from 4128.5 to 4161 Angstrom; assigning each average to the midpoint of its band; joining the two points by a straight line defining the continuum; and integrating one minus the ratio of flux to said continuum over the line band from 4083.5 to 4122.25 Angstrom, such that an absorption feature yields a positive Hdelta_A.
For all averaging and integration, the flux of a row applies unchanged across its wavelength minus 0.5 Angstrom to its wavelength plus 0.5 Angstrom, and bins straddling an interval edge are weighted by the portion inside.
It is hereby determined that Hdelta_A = 1.9 Angstrom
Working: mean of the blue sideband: 13.3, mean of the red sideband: 13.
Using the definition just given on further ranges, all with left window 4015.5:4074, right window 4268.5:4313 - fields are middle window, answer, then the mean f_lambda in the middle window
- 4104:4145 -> 1.89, 12.5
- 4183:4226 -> -1.52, 13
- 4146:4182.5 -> -0.26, 13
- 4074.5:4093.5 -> 1.61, 12.3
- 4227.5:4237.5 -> -0.05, 12.5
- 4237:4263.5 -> -1.58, 13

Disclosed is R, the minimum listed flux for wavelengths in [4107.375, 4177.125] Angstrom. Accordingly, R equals 7.213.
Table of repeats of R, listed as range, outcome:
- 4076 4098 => 8.915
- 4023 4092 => 9.958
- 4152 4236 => 8.355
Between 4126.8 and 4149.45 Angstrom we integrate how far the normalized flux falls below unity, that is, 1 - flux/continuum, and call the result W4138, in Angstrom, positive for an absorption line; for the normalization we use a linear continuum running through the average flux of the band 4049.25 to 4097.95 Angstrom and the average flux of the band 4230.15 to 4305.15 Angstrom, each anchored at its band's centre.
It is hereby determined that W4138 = 0.33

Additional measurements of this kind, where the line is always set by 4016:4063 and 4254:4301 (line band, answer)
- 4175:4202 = -1.08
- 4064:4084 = 0.24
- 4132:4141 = 0.83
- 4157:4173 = 0.10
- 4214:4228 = 0.75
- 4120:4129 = 0.14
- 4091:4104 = 1.29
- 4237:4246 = -1.30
